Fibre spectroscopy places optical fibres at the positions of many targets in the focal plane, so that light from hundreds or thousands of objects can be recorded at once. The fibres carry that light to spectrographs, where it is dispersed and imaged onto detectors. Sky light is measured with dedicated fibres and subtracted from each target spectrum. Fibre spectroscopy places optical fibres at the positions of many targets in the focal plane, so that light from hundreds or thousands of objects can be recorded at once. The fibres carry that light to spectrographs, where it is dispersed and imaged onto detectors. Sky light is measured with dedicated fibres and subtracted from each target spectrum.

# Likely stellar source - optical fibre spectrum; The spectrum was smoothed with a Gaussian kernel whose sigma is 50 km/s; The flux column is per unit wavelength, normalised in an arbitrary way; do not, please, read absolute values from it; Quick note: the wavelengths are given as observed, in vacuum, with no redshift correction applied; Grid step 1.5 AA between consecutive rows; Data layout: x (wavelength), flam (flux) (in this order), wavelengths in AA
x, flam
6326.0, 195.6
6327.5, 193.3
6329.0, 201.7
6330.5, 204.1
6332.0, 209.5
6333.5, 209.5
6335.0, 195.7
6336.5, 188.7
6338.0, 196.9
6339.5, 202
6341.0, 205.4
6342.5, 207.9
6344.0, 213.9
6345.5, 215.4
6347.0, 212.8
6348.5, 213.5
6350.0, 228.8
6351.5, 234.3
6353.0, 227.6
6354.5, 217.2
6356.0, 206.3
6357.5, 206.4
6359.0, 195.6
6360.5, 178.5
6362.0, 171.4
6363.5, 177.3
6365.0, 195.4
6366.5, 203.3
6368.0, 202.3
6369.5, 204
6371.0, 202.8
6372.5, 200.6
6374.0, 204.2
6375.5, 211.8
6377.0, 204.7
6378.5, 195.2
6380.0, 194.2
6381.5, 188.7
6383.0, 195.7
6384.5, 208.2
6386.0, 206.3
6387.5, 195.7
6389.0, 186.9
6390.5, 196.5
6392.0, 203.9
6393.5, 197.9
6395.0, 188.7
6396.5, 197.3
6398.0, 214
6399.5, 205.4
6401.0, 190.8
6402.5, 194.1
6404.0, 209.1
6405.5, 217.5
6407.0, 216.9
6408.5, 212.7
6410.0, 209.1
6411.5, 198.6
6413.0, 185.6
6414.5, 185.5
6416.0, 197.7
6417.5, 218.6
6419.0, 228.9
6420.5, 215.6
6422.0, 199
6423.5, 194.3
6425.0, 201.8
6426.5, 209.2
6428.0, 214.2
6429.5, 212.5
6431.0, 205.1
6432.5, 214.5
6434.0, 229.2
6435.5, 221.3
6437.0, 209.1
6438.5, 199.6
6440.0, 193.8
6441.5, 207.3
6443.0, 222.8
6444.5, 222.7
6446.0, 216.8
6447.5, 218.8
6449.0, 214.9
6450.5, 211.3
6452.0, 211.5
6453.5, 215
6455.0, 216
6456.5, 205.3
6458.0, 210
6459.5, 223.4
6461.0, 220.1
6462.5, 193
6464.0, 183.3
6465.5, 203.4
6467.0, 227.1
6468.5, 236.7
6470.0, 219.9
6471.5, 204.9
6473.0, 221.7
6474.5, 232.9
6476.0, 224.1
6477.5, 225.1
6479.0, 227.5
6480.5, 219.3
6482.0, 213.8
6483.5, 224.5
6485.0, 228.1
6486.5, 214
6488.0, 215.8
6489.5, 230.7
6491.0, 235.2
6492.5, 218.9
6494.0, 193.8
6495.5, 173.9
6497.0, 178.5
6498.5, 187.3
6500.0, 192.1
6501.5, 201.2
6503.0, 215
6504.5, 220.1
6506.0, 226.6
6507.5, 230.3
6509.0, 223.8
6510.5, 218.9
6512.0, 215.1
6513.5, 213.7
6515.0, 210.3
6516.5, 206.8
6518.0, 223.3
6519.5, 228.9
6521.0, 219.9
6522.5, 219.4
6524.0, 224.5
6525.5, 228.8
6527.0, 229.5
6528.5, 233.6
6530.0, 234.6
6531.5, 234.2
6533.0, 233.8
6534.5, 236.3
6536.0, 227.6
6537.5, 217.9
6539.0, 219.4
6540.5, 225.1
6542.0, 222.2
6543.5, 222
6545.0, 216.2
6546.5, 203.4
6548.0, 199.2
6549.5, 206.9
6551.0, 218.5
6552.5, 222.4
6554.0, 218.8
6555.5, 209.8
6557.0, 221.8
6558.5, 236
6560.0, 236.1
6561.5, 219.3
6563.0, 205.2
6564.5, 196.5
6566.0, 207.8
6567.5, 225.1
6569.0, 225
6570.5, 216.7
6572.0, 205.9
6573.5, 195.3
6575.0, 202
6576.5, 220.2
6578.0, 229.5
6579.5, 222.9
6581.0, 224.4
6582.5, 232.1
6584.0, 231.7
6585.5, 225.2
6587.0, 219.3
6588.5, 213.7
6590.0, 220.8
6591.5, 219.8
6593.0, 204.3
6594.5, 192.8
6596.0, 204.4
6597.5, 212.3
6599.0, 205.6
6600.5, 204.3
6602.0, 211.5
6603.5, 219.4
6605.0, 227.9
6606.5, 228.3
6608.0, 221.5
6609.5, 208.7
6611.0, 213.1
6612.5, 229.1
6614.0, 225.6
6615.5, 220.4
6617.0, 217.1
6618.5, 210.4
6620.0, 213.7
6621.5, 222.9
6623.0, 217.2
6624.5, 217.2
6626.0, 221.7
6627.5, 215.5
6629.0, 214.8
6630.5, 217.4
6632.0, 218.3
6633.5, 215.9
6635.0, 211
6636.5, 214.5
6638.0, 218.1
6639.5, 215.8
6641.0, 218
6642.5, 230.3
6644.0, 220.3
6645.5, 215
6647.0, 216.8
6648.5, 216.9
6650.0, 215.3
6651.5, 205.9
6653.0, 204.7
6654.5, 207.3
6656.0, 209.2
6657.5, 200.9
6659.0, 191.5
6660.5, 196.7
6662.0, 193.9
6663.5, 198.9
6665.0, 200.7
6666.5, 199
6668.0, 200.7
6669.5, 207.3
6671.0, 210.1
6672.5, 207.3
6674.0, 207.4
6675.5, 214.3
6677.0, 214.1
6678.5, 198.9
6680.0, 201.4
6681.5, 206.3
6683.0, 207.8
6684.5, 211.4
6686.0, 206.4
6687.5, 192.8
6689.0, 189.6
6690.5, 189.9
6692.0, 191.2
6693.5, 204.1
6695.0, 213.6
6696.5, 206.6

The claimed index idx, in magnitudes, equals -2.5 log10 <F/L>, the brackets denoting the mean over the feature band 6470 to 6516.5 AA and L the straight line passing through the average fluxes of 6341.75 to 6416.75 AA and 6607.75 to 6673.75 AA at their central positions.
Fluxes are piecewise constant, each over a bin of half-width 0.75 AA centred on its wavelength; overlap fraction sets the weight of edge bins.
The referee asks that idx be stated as -0.040 mag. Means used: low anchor 203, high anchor 212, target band 215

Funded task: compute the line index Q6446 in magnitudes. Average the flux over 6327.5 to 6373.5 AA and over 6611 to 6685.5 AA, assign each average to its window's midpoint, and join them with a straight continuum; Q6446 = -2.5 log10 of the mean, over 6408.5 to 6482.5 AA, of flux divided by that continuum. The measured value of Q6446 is -0.029 mag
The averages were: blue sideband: 204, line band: 212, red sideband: 212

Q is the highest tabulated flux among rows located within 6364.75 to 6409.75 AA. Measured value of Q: 217.5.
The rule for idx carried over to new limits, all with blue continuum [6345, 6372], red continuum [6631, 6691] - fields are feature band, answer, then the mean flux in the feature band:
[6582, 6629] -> -0.050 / 217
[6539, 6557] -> -0.045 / 215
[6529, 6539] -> -0.117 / 230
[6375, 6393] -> 0.035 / 199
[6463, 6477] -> -0.056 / 217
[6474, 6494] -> -0.084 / 223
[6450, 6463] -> -0.032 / 212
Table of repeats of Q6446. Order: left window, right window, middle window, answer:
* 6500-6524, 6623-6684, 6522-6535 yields -0.07 mag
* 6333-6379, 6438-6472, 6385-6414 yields 0.03 mag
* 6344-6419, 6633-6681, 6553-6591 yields -0.06 mag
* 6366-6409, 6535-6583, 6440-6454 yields -0.04 mag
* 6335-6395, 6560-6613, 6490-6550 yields -0.03 mag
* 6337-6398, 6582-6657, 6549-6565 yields -0.03 mag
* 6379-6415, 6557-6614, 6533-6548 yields -0.04 mag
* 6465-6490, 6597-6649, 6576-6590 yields -0.03 mag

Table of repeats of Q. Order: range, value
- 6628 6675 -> 230.3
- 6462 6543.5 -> 236.7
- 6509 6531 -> 234.6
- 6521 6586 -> 236.3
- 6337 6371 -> 234.3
